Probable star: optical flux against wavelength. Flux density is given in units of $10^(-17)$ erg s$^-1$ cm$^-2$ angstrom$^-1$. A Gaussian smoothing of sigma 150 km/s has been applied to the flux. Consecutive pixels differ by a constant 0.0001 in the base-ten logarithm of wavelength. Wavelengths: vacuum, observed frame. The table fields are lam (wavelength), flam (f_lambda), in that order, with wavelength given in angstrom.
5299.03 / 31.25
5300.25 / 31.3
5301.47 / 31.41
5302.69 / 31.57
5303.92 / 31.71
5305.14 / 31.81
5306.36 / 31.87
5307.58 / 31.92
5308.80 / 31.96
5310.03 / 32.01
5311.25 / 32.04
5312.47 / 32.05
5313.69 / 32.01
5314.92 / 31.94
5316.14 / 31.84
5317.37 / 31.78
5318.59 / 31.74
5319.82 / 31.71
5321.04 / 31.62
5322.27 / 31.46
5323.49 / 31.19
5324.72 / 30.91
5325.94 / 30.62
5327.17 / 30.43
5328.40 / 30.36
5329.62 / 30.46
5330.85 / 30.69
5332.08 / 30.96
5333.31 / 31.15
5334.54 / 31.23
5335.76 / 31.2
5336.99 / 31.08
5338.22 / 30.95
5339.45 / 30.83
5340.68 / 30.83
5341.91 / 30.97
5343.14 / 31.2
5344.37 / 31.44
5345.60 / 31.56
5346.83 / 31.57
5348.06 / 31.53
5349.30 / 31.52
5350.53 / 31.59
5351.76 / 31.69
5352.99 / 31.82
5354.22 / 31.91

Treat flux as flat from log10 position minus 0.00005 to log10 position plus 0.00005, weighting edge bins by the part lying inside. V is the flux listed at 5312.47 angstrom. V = 32.05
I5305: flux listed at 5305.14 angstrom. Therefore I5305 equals 31.81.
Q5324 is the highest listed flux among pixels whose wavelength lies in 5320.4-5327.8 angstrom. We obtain 31.62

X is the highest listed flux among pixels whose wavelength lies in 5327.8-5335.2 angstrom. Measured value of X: 31.23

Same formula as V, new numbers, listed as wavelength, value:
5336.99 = 31.08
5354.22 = 31.91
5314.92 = 31.94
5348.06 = 31.53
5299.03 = 31.25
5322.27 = 31.46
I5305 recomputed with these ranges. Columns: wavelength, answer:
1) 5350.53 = 31.59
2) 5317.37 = 31.78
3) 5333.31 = 31.15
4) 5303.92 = 31.71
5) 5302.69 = 31.57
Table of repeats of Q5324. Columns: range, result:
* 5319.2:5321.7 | 31.71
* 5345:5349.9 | 31.57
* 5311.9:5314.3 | 32.05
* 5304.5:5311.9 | 32.04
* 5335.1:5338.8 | 31.2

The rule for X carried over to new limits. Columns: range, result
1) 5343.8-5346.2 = 31.56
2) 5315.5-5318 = 31.84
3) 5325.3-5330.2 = 30.62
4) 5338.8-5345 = 31.44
